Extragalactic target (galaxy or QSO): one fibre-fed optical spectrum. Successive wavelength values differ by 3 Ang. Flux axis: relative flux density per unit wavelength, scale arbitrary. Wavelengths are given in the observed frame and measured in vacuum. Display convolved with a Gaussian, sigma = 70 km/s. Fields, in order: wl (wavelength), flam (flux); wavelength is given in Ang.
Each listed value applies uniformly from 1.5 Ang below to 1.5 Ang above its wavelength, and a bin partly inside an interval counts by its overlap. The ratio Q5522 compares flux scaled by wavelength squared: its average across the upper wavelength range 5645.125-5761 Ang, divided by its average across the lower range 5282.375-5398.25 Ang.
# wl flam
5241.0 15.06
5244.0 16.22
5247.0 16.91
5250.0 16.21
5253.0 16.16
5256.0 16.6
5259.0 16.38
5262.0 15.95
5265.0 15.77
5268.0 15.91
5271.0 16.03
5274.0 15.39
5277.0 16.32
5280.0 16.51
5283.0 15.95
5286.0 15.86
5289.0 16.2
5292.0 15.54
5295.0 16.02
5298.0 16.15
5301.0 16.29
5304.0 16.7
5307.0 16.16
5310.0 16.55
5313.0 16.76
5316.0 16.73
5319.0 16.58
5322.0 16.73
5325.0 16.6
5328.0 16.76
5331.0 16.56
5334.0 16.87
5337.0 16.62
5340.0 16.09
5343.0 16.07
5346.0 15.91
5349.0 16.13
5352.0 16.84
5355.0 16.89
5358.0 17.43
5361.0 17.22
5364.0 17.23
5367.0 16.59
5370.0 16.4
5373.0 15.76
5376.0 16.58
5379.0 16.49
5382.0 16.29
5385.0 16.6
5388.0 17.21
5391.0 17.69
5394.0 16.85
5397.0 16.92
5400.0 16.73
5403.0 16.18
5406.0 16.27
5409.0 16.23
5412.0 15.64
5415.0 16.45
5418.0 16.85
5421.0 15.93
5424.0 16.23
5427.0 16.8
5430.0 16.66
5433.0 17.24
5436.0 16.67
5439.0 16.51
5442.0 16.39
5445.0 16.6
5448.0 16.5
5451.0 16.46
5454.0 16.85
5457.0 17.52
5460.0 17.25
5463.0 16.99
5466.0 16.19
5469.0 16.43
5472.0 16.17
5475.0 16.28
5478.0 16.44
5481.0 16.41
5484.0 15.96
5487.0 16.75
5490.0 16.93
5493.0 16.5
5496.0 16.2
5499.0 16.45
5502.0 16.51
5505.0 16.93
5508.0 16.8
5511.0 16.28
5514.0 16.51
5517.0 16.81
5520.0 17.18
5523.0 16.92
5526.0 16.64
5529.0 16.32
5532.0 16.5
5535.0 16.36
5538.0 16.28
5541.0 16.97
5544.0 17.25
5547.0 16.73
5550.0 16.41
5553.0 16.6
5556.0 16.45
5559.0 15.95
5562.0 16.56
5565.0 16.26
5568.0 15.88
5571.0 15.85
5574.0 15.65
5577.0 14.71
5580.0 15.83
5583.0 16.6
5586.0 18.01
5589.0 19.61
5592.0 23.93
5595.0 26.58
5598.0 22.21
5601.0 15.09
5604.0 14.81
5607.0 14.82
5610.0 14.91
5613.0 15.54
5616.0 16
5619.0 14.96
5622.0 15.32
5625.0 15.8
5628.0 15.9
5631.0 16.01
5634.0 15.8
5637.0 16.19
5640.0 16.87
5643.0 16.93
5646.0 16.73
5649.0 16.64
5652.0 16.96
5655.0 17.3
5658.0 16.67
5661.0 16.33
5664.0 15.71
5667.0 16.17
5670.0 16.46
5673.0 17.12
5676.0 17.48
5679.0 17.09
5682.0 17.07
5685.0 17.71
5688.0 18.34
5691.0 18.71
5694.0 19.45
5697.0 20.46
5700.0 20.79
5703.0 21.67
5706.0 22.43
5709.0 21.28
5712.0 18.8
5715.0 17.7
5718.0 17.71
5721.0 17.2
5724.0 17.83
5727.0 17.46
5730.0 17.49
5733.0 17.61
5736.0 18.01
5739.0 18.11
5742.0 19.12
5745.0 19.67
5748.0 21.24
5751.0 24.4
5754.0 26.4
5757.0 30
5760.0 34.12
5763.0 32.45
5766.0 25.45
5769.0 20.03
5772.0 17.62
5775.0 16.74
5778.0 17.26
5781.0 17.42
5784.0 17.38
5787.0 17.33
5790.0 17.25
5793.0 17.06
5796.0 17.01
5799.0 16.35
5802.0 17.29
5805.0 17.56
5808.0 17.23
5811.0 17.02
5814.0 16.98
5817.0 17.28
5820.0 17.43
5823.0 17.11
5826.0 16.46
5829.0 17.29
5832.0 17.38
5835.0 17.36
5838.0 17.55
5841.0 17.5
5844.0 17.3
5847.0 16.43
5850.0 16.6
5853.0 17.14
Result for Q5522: 1.3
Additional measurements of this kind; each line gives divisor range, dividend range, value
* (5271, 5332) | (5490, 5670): 1.14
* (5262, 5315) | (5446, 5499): 1.10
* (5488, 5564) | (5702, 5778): 1.37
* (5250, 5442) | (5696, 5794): 1.44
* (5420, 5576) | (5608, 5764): 1.21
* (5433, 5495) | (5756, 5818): 1.34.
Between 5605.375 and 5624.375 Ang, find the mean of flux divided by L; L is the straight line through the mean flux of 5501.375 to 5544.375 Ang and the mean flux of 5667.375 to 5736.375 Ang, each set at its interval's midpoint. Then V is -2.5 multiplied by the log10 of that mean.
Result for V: 0.15 mag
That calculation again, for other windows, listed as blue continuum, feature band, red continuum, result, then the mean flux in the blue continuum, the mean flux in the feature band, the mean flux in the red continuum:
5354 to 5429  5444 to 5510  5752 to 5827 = 0.05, 16.6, 16.6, 19.8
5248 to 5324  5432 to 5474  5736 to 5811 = 0.06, 16.2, 16.7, 20.5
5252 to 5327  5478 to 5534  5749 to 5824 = 0.08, 16.2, 16.6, 20.1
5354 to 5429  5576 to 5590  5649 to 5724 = 0.04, 16.6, 16.9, 18.2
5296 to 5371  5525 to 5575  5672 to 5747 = 0.09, 16.6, 16.4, 18.7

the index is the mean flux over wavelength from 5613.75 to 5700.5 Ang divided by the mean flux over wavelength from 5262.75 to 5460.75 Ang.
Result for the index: 1.03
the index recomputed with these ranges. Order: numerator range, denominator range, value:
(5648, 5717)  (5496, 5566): 1.10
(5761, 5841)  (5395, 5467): 1.10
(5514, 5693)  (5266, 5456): 1.02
